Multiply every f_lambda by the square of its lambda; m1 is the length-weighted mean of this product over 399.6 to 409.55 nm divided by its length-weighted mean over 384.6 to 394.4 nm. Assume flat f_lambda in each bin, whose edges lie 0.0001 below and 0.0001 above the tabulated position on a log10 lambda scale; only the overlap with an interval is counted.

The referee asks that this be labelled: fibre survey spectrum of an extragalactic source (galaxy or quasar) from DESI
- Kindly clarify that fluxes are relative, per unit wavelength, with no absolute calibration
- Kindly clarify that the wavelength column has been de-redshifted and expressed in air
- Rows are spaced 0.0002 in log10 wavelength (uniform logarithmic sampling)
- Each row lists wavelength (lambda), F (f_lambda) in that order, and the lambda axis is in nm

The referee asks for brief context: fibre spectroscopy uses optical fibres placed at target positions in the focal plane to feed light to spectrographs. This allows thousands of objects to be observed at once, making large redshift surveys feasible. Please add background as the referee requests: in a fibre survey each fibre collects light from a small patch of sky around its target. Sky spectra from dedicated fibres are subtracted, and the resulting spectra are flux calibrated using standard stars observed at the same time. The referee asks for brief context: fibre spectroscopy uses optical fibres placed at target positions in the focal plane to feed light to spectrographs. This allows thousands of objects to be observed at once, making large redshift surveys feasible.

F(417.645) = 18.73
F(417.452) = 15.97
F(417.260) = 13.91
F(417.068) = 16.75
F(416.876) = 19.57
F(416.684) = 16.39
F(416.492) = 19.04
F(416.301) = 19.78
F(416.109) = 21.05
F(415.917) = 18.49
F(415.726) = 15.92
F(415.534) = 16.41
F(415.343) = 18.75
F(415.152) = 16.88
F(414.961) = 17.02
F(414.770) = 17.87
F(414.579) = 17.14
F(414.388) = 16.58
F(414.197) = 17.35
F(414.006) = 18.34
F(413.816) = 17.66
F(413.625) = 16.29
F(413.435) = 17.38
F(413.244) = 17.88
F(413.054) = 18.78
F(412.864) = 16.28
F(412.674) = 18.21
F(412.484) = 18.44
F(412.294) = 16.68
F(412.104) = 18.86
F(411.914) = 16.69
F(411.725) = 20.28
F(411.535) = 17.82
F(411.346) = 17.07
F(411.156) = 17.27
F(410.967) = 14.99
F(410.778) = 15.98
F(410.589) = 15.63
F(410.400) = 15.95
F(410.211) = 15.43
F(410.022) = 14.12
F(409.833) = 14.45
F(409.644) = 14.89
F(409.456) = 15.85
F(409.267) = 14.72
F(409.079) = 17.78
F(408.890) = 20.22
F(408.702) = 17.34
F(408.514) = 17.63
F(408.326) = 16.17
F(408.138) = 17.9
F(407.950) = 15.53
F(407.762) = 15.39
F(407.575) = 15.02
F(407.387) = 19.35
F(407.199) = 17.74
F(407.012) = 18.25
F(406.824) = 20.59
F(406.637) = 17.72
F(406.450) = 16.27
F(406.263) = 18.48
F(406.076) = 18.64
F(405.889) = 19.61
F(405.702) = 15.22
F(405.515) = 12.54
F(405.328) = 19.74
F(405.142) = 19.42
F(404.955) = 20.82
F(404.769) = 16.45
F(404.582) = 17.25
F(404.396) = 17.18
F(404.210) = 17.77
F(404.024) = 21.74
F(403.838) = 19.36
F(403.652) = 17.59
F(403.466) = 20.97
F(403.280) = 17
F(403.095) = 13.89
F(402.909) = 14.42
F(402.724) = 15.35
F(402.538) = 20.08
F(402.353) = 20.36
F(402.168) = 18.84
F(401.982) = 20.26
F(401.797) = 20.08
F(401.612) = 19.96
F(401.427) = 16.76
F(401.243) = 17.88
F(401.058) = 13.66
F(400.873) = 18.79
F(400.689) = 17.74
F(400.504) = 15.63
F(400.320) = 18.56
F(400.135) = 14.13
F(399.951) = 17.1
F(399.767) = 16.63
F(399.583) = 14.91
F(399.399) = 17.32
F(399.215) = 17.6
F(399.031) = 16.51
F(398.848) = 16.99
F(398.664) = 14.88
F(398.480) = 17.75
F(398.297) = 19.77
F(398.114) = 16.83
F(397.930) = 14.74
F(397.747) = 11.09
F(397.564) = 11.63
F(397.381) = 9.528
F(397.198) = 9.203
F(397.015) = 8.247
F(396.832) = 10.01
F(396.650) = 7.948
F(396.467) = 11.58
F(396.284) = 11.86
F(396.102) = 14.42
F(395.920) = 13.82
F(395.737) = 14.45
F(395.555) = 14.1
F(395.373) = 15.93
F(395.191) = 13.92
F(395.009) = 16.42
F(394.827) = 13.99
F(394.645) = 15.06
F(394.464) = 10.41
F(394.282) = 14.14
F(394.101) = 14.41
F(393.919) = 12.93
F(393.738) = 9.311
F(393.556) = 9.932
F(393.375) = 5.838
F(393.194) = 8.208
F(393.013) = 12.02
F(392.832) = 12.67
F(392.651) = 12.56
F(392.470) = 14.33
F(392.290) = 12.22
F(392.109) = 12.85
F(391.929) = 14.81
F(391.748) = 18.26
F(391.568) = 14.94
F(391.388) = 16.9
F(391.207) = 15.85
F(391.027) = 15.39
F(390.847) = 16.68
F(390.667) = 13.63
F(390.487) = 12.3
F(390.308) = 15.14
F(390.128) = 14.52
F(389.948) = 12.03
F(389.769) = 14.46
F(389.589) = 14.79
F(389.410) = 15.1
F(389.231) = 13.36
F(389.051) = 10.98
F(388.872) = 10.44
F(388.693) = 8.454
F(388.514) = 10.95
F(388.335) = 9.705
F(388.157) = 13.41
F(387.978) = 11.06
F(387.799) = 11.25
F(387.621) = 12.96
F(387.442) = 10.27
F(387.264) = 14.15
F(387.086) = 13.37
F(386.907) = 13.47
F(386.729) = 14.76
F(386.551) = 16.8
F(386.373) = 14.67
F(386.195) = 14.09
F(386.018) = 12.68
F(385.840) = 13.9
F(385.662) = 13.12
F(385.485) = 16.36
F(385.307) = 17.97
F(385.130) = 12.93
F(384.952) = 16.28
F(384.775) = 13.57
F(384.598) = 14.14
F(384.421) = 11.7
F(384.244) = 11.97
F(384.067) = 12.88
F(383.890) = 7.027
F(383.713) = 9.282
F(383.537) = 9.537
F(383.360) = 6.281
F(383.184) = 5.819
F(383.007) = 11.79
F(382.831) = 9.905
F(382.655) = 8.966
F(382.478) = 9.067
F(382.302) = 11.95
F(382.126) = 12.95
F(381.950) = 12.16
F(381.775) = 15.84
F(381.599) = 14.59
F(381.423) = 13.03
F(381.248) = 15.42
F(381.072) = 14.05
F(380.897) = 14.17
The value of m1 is 1.43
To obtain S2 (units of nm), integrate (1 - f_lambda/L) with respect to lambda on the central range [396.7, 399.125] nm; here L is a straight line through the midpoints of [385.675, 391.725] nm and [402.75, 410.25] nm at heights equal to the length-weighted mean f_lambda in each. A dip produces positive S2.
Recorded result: 0.301 nm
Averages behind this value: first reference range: 13.5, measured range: 13.5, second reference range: 17.3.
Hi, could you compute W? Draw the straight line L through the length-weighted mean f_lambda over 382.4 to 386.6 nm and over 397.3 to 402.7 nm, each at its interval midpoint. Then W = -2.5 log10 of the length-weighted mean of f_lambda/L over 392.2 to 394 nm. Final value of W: 0.31 mag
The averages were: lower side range 12.1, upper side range 16.8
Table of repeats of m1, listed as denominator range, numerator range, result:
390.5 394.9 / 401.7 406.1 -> 1.45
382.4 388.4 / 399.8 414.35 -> 1.58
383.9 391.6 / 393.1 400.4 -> 1.05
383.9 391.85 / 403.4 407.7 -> 1.45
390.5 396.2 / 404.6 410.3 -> 1.36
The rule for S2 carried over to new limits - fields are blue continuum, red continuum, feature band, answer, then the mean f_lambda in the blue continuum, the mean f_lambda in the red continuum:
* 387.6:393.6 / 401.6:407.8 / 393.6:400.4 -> 0.58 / 12.9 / 18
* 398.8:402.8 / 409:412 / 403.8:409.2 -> -0.34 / 17.5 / 16.2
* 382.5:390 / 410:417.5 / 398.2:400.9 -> -0.40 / 12.3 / 17.3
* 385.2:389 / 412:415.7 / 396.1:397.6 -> 0.45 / 13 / 17.5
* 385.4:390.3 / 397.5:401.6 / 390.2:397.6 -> 0.90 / 13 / 16.3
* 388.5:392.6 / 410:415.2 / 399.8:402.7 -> -0.45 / 13.9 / 17.1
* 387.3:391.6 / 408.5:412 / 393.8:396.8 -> 0.15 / 13.1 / 16.5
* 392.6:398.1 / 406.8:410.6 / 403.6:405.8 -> -0.39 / 12.1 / 16.6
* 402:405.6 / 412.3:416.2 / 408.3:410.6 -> 0.21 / 18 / 17.6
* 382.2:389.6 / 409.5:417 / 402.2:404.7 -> -0.40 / 12.1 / 17.3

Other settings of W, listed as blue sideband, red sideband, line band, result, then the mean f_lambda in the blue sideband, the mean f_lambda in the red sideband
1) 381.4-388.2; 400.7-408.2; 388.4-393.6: 0.08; 12.5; 17.8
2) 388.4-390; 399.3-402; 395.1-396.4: 0.08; 12.3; 17.2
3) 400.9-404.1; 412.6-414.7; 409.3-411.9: 0.10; 18.1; 17.4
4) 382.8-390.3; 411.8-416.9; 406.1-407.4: -0.12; 12.5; 17.8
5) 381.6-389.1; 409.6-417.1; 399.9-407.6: -0.15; 12.2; 17.3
